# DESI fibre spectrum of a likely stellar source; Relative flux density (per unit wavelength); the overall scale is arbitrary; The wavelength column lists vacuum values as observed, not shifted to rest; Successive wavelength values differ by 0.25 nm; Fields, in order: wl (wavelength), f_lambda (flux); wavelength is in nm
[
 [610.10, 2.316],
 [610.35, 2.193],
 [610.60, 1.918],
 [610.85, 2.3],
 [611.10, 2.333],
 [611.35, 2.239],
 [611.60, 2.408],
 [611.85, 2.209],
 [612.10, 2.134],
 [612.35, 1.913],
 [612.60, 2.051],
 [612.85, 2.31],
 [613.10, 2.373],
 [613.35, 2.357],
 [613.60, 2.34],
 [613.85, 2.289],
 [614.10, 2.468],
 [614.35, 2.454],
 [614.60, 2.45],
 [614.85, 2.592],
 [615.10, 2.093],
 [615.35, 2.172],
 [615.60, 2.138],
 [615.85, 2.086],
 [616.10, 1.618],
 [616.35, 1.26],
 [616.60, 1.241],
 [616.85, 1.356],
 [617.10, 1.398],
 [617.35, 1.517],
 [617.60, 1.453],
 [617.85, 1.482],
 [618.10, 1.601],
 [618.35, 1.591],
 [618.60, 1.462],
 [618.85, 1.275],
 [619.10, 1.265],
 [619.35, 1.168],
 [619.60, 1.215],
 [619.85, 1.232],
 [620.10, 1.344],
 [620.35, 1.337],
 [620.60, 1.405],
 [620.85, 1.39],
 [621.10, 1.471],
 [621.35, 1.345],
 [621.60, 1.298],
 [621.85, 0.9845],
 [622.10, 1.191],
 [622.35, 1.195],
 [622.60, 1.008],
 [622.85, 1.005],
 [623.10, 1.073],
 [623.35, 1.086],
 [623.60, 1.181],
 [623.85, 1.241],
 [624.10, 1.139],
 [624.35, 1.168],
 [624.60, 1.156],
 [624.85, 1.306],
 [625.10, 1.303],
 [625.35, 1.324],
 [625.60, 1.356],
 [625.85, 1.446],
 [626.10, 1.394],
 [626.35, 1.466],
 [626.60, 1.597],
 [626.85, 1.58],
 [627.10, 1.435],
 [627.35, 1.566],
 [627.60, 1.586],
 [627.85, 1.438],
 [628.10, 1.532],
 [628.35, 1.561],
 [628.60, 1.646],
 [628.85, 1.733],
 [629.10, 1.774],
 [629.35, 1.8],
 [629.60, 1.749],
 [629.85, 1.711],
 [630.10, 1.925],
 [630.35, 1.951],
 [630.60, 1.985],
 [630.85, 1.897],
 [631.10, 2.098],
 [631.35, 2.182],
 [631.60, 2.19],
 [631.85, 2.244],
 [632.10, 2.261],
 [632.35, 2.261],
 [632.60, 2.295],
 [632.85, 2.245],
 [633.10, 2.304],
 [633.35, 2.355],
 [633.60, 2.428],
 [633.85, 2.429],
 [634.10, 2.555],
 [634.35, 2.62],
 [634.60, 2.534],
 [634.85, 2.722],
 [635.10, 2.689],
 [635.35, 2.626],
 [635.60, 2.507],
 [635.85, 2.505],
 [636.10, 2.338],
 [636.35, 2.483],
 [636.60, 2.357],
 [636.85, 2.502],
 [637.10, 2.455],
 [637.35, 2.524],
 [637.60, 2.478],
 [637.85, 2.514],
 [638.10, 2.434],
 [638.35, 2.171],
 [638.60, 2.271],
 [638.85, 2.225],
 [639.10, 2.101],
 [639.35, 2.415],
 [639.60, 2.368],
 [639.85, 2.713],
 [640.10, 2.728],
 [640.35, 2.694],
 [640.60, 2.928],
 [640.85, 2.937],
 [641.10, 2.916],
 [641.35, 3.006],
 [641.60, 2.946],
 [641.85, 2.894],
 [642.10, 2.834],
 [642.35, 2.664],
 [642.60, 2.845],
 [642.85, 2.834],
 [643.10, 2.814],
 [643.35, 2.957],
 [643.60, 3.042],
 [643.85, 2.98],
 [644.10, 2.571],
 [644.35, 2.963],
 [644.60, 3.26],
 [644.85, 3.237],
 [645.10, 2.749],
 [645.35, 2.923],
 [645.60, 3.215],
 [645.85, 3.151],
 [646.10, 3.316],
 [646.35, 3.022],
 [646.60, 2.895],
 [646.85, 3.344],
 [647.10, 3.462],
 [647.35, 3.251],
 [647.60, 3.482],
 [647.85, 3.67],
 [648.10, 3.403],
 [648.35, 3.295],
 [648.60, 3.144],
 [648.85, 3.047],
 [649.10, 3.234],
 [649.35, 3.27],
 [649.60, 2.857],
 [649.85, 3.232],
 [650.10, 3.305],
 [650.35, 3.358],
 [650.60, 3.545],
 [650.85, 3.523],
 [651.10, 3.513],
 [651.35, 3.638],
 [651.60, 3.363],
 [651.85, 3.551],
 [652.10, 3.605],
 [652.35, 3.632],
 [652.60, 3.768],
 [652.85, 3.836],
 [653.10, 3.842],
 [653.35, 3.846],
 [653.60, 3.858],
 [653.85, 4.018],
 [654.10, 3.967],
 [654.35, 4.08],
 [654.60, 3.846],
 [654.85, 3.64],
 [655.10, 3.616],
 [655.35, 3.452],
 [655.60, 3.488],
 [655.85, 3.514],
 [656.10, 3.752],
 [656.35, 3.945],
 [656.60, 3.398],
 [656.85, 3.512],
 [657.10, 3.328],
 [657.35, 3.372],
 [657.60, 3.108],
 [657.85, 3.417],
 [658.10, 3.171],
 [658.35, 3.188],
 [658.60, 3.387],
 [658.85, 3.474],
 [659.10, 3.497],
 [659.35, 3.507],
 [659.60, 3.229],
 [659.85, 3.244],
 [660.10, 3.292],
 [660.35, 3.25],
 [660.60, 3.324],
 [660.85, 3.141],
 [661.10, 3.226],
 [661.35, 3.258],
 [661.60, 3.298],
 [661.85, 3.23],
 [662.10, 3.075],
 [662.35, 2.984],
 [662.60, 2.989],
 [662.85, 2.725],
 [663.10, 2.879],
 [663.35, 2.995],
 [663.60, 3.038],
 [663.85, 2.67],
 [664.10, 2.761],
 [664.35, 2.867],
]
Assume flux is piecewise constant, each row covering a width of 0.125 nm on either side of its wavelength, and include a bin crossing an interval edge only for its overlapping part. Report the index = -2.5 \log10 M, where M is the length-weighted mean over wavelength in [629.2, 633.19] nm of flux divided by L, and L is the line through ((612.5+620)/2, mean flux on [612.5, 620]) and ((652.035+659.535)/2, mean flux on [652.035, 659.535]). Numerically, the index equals 0.20 mag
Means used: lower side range 1.81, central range 2.06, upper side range 3.6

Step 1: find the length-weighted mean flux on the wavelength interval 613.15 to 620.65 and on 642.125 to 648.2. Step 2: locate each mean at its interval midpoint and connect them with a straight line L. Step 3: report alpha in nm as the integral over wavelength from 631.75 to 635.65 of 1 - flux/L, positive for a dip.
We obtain 0.14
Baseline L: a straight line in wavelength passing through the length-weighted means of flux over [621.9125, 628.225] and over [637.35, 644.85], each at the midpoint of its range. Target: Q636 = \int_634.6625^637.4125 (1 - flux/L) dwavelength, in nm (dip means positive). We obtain -0.309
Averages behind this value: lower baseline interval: 1.31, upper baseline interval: 2.71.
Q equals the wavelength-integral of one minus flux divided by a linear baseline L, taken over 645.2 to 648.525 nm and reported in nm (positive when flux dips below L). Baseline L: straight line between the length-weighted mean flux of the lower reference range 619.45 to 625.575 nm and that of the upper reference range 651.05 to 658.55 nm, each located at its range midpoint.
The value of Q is -0.26 nm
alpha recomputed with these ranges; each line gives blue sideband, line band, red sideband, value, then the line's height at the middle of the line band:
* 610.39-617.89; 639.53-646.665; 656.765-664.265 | -0.416 nm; 2.75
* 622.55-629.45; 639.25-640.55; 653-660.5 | -0.133 nm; 2.36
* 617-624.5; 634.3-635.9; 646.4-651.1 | -0.200 nm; 2.32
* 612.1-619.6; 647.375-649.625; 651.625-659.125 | 0.007 nm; 3.3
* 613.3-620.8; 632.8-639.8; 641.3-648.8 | 0.538 nm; 2.65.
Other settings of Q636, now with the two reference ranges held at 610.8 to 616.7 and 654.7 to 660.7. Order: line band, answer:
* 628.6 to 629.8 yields 0.39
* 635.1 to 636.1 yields 0.09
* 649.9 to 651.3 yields -0.10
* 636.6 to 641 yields 0.59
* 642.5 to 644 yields 0.05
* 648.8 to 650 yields 0.02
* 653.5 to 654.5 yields -0.20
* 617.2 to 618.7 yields 0.50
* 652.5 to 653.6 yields -0.18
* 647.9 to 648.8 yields -0.04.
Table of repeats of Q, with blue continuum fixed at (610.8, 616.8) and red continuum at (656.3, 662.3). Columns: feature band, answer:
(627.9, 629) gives 0.399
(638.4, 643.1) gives 0.269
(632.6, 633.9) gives 0.150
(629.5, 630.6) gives 0.305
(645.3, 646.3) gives -0.064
